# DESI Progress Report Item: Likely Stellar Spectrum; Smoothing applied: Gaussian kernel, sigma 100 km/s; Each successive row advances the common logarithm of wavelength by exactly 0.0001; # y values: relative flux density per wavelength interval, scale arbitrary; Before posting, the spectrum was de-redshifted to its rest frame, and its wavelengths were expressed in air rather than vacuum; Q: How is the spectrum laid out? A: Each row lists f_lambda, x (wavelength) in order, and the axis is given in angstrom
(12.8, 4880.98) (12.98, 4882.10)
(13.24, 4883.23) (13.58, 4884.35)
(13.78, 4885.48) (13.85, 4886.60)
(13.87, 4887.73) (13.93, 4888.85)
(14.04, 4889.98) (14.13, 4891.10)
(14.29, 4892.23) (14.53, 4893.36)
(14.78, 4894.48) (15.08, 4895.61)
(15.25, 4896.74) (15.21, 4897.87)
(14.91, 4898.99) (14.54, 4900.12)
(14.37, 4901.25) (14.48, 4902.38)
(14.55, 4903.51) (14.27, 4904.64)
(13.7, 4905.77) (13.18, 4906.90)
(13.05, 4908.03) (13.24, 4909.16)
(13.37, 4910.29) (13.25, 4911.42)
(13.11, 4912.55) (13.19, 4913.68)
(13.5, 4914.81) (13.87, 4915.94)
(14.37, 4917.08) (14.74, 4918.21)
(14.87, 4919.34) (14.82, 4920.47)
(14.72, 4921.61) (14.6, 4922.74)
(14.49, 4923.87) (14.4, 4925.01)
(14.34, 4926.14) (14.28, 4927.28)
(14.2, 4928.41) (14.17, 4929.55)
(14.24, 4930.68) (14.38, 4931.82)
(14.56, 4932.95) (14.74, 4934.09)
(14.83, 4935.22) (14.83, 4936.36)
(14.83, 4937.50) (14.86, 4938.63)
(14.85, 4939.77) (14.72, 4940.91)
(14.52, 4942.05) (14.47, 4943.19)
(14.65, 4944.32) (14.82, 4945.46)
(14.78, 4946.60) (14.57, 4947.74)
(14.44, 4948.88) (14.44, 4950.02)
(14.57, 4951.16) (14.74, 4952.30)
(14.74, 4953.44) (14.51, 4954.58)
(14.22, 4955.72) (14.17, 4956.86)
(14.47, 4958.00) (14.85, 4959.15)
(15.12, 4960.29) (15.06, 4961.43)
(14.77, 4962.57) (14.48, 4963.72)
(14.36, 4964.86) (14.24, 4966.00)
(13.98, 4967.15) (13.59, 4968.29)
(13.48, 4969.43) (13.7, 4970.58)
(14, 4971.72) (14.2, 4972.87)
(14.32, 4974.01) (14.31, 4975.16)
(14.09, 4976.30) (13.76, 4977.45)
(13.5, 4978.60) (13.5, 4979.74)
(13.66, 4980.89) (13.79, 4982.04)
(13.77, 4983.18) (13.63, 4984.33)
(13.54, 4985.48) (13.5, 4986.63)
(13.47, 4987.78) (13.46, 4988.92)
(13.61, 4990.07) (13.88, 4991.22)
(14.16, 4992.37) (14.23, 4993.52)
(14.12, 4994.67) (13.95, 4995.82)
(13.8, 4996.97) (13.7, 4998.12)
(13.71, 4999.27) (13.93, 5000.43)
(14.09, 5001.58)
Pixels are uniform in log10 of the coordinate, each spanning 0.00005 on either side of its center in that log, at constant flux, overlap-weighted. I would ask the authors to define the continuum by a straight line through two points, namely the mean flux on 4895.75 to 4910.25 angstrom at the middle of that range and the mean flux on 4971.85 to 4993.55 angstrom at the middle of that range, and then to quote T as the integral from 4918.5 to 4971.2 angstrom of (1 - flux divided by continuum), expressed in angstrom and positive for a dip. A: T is -1.92 angstrom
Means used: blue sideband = 14.2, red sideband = 13.8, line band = 14.5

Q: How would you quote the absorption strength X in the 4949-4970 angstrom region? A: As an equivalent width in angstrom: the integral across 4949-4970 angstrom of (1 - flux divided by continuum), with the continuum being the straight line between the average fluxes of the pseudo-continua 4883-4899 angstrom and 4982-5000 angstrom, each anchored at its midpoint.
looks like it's -0.7 angstrom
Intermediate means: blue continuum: 14.3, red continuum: 13.8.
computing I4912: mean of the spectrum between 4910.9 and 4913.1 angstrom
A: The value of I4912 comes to 13.2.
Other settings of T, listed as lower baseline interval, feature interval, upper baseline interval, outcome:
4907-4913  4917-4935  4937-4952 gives -0.8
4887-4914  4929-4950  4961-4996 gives -0.9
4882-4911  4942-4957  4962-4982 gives -0.6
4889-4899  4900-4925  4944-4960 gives 1.0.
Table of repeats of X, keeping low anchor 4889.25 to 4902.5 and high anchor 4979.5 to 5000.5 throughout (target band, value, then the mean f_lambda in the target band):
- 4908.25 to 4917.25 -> 0.6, 13.4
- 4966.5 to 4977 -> 0.0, 14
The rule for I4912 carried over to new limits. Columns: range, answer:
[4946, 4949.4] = 14.6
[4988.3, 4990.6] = 13.6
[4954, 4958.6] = 14.3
